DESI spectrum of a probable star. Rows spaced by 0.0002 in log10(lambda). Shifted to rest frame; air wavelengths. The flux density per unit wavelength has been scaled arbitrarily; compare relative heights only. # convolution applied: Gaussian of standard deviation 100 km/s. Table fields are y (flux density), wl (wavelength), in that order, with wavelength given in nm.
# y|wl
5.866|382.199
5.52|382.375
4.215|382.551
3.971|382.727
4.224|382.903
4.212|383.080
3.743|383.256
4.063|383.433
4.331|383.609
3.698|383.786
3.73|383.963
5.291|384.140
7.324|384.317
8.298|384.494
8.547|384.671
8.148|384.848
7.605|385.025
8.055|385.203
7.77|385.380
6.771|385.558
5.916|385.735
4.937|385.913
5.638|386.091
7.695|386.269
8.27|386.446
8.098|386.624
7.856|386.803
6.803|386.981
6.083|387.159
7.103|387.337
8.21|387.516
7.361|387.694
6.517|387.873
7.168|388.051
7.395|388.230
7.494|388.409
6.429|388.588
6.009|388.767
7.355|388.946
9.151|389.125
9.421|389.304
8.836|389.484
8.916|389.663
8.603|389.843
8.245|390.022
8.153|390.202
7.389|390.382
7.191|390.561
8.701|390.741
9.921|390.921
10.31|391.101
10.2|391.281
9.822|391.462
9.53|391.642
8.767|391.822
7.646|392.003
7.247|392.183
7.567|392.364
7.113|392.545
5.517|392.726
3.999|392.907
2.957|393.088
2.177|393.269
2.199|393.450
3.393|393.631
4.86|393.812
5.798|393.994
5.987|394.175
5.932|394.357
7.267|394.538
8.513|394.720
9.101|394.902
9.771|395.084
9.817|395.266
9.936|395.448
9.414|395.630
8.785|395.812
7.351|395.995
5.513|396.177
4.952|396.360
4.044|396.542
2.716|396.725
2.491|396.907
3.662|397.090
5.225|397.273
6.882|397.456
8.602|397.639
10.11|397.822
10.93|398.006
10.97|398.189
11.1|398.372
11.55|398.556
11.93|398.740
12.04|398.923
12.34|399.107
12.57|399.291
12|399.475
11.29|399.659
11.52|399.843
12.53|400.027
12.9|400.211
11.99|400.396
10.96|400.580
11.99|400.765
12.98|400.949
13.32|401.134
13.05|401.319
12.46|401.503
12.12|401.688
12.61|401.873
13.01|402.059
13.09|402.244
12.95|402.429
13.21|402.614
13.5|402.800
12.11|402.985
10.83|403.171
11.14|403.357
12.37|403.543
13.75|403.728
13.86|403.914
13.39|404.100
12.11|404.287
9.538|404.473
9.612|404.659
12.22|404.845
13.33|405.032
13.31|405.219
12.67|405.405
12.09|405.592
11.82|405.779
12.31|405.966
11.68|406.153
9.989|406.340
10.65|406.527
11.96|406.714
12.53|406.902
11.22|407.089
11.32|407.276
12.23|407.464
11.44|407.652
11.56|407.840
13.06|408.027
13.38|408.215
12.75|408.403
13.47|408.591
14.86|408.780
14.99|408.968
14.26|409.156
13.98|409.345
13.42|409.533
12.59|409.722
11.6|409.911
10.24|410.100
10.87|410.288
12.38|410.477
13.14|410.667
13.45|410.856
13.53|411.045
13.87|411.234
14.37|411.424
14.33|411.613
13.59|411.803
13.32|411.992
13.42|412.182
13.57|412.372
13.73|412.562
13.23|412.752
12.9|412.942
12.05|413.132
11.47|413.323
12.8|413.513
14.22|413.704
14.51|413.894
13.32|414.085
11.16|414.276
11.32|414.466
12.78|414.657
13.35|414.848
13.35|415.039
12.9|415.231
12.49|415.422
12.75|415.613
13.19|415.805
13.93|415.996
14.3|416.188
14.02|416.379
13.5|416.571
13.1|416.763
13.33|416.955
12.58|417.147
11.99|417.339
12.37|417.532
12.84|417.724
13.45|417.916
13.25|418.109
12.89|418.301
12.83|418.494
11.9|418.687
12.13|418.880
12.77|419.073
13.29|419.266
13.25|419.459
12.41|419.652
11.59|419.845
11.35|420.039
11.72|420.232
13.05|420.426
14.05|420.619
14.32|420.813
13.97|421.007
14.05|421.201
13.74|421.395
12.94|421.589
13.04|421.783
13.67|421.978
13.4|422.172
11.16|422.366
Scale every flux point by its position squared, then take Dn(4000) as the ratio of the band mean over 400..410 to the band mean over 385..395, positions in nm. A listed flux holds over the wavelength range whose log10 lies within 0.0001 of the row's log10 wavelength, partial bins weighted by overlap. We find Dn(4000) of 1.87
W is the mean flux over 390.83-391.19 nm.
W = 10.1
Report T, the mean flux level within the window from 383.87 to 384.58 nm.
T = 6.14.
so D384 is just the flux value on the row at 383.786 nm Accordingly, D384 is 3.698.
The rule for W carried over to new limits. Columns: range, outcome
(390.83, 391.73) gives 9.95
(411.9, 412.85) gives 13.4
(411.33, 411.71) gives 14.4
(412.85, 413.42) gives 12.1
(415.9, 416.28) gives 14.1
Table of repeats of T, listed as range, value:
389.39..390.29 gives 8.55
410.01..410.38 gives 10.6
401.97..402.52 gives 13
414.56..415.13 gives 13.2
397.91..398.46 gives 11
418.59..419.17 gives 12.3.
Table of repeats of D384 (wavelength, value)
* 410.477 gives 12.38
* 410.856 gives 13.45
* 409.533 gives 13.42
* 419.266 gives 13.29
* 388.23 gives 7.395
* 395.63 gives 9.414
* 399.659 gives 11.29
